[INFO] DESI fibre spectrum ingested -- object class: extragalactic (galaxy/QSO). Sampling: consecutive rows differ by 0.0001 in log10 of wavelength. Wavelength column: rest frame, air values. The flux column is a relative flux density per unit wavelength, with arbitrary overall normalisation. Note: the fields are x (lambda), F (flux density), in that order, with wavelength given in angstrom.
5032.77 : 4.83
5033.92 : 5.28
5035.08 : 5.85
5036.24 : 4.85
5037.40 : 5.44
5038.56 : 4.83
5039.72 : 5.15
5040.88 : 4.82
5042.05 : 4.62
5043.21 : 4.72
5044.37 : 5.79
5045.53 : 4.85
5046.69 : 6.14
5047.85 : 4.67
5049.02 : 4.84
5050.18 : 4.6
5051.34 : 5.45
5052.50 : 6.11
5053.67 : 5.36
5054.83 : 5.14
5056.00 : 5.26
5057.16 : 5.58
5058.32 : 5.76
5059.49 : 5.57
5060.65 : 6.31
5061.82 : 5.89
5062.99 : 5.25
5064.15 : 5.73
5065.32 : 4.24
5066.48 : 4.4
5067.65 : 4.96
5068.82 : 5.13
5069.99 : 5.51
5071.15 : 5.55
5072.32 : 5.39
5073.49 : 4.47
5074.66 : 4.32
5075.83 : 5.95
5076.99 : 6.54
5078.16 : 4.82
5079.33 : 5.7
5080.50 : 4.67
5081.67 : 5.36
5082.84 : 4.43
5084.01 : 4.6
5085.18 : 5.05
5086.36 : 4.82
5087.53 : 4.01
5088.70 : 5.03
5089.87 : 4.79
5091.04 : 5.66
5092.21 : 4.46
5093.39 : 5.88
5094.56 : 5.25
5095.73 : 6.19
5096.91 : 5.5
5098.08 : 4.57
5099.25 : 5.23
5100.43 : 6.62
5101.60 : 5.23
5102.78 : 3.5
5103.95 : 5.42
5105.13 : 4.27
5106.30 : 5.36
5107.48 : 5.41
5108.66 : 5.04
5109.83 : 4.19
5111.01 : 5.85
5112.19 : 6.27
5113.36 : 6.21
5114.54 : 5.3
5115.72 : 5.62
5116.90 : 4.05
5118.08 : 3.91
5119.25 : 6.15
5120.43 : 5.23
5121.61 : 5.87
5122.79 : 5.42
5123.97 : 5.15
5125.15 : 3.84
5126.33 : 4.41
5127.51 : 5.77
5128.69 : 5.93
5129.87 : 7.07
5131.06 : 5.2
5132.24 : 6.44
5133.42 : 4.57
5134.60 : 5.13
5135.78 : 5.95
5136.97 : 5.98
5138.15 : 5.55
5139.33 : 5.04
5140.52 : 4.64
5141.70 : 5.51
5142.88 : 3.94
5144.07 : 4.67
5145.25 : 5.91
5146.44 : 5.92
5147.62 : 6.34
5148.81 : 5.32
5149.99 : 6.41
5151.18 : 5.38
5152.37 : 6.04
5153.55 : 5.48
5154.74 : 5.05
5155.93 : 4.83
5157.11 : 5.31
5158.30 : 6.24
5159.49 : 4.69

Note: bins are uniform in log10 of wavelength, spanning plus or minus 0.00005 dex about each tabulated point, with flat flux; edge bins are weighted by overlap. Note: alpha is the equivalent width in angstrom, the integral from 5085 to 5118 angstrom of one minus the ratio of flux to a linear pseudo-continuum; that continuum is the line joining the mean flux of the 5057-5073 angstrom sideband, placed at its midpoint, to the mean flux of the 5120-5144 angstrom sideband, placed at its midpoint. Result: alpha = 1.1 angstrom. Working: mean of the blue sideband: 5.37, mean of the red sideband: 5.32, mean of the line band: 5.15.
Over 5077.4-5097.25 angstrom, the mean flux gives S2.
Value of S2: 5.08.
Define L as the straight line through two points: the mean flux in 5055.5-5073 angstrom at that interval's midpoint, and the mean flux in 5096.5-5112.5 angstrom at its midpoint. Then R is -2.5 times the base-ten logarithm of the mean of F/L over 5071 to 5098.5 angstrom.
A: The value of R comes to 0.03 mag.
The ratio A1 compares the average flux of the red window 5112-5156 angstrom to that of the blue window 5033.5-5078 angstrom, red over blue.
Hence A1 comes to 1.0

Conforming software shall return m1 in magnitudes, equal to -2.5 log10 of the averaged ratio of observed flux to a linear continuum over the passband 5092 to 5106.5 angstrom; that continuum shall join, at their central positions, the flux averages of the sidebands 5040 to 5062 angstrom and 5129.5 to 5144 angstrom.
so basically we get 0.03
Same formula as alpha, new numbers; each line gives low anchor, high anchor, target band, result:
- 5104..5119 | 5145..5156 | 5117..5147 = 0.73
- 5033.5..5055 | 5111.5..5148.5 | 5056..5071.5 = -0.41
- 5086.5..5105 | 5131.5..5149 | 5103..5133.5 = -0.19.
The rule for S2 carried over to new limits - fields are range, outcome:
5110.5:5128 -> 5.26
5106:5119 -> 5.22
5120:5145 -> 5.31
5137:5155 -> 5.44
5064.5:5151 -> 5.24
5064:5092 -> 5.03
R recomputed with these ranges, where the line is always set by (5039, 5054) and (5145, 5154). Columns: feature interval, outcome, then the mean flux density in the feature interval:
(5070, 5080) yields 0.000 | 5.35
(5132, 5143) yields 0.093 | 5.3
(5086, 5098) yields 0.066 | 5.14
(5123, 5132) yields 0.063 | 5.38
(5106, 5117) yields 0.042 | 5.38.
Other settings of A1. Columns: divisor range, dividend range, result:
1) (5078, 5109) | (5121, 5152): 1.07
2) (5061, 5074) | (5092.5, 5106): 1.01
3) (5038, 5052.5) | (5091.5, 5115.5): 1.04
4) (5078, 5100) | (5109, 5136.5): 1.06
